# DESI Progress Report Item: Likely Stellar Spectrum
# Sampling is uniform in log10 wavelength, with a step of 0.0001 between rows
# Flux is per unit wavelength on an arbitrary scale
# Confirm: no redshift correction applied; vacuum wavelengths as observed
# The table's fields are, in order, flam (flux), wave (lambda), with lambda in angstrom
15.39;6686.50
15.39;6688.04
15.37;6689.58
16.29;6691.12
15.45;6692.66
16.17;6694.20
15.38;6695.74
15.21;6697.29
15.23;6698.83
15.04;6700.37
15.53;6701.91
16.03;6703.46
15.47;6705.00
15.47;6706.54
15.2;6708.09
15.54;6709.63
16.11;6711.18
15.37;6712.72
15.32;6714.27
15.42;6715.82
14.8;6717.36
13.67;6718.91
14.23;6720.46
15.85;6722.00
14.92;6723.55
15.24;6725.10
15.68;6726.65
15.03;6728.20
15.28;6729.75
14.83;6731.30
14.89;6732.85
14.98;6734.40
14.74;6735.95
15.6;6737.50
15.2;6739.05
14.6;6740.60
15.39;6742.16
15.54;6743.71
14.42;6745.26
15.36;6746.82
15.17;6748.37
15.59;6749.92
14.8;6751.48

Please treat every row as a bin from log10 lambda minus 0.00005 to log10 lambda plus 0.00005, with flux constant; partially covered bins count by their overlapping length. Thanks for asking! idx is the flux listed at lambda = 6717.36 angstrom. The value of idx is 14.8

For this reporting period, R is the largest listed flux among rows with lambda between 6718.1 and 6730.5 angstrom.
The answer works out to 15.85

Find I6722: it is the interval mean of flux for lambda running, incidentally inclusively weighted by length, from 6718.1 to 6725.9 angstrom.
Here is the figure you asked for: 14.8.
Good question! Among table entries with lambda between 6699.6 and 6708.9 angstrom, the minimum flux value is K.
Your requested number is 15.04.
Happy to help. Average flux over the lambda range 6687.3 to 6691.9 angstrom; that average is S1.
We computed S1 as 15.7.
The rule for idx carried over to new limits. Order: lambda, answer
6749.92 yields 15.59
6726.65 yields 15.68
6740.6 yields 14.6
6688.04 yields 15.39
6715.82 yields 15.42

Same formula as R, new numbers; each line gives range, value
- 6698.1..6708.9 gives 16.03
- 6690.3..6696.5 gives 16.29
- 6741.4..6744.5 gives 15.54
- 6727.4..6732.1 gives 15.28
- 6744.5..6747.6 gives 15.36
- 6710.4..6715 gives 16.11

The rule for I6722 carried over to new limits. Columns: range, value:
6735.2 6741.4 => 15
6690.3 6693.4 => 15.9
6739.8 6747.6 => 15.1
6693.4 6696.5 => 15.8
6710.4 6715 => 15.6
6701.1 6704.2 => 15.7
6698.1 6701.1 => 15.1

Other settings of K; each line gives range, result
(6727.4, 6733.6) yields 14.83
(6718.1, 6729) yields 13.67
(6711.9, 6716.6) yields 15.32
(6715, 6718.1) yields 14.8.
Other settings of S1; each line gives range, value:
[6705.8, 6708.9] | 15.3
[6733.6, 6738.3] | 15.1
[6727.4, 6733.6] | 15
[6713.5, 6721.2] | 14.7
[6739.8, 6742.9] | 15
